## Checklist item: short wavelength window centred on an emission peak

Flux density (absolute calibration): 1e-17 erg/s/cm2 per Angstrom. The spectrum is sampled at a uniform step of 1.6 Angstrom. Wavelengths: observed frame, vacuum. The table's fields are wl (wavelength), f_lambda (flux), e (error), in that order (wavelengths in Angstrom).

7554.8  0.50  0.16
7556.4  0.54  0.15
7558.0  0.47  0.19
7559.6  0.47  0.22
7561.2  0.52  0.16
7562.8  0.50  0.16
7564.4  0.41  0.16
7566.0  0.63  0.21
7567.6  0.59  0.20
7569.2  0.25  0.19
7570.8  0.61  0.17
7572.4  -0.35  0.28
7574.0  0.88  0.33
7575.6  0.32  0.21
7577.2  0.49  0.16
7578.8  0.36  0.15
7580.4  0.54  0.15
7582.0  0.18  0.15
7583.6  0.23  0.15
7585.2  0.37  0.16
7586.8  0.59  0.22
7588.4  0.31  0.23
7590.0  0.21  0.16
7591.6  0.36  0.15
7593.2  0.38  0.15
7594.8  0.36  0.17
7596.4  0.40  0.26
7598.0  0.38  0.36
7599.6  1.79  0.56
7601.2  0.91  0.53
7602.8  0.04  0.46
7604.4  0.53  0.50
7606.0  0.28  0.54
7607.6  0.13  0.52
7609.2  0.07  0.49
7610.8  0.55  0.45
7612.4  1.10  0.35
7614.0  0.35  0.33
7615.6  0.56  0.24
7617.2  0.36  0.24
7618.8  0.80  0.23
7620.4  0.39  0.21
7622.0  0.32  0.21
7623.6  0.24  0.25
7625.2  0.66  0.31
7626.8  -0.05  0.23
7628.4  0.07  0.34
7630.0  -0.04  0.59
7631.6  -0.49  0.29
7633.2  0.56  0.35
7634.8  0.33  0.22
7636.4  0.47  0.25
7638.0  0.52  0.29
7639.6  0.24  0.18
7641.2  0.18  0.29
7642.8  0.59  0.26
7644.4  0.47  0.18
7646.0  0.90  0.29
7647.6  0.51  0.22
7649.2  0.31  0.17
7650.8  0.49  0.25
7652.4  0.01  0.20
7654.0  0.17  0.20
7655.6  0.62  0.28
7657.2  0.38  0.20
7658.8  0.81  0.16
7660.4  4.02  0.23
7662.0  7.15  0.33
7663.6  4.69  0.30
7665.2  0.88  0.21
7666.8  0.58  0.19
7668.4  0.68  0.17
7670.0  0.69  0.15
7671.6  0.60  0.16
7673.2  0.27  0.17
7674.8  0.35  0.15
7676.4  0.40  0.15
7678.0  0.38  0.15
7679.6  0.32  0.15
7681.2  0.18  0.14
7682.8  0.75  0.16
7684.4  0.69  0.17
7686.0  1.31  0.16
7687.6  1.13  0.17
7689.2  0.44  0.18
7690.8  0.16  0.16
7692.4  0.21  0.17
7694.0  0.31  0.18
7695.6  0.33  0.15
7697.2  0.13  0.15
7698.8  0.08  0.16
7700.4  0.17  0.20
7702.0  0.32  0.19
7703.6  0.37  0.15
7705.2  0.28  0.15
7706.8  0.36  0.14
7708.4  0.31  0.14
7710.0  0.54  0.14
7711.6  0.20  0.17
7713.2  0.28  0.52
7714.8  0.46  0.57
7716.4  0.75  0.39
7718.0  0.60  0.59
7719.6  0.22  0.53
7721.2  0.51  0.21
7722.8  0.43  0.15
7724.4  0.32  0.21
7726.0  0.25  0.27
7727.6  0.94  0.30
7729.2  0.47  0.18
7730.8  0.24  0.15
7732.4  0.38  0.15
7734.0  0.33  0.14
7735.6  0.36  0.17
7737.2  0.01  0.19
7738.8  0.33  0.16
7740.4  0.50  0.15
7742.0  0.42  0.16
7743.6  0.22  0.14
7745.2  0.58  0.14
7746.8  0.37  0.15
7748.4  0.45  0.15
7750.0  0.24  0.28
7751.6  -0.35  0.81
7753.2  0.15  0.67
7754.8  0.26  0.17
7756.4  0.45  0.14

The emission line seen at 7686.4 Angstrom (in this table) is [N II]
